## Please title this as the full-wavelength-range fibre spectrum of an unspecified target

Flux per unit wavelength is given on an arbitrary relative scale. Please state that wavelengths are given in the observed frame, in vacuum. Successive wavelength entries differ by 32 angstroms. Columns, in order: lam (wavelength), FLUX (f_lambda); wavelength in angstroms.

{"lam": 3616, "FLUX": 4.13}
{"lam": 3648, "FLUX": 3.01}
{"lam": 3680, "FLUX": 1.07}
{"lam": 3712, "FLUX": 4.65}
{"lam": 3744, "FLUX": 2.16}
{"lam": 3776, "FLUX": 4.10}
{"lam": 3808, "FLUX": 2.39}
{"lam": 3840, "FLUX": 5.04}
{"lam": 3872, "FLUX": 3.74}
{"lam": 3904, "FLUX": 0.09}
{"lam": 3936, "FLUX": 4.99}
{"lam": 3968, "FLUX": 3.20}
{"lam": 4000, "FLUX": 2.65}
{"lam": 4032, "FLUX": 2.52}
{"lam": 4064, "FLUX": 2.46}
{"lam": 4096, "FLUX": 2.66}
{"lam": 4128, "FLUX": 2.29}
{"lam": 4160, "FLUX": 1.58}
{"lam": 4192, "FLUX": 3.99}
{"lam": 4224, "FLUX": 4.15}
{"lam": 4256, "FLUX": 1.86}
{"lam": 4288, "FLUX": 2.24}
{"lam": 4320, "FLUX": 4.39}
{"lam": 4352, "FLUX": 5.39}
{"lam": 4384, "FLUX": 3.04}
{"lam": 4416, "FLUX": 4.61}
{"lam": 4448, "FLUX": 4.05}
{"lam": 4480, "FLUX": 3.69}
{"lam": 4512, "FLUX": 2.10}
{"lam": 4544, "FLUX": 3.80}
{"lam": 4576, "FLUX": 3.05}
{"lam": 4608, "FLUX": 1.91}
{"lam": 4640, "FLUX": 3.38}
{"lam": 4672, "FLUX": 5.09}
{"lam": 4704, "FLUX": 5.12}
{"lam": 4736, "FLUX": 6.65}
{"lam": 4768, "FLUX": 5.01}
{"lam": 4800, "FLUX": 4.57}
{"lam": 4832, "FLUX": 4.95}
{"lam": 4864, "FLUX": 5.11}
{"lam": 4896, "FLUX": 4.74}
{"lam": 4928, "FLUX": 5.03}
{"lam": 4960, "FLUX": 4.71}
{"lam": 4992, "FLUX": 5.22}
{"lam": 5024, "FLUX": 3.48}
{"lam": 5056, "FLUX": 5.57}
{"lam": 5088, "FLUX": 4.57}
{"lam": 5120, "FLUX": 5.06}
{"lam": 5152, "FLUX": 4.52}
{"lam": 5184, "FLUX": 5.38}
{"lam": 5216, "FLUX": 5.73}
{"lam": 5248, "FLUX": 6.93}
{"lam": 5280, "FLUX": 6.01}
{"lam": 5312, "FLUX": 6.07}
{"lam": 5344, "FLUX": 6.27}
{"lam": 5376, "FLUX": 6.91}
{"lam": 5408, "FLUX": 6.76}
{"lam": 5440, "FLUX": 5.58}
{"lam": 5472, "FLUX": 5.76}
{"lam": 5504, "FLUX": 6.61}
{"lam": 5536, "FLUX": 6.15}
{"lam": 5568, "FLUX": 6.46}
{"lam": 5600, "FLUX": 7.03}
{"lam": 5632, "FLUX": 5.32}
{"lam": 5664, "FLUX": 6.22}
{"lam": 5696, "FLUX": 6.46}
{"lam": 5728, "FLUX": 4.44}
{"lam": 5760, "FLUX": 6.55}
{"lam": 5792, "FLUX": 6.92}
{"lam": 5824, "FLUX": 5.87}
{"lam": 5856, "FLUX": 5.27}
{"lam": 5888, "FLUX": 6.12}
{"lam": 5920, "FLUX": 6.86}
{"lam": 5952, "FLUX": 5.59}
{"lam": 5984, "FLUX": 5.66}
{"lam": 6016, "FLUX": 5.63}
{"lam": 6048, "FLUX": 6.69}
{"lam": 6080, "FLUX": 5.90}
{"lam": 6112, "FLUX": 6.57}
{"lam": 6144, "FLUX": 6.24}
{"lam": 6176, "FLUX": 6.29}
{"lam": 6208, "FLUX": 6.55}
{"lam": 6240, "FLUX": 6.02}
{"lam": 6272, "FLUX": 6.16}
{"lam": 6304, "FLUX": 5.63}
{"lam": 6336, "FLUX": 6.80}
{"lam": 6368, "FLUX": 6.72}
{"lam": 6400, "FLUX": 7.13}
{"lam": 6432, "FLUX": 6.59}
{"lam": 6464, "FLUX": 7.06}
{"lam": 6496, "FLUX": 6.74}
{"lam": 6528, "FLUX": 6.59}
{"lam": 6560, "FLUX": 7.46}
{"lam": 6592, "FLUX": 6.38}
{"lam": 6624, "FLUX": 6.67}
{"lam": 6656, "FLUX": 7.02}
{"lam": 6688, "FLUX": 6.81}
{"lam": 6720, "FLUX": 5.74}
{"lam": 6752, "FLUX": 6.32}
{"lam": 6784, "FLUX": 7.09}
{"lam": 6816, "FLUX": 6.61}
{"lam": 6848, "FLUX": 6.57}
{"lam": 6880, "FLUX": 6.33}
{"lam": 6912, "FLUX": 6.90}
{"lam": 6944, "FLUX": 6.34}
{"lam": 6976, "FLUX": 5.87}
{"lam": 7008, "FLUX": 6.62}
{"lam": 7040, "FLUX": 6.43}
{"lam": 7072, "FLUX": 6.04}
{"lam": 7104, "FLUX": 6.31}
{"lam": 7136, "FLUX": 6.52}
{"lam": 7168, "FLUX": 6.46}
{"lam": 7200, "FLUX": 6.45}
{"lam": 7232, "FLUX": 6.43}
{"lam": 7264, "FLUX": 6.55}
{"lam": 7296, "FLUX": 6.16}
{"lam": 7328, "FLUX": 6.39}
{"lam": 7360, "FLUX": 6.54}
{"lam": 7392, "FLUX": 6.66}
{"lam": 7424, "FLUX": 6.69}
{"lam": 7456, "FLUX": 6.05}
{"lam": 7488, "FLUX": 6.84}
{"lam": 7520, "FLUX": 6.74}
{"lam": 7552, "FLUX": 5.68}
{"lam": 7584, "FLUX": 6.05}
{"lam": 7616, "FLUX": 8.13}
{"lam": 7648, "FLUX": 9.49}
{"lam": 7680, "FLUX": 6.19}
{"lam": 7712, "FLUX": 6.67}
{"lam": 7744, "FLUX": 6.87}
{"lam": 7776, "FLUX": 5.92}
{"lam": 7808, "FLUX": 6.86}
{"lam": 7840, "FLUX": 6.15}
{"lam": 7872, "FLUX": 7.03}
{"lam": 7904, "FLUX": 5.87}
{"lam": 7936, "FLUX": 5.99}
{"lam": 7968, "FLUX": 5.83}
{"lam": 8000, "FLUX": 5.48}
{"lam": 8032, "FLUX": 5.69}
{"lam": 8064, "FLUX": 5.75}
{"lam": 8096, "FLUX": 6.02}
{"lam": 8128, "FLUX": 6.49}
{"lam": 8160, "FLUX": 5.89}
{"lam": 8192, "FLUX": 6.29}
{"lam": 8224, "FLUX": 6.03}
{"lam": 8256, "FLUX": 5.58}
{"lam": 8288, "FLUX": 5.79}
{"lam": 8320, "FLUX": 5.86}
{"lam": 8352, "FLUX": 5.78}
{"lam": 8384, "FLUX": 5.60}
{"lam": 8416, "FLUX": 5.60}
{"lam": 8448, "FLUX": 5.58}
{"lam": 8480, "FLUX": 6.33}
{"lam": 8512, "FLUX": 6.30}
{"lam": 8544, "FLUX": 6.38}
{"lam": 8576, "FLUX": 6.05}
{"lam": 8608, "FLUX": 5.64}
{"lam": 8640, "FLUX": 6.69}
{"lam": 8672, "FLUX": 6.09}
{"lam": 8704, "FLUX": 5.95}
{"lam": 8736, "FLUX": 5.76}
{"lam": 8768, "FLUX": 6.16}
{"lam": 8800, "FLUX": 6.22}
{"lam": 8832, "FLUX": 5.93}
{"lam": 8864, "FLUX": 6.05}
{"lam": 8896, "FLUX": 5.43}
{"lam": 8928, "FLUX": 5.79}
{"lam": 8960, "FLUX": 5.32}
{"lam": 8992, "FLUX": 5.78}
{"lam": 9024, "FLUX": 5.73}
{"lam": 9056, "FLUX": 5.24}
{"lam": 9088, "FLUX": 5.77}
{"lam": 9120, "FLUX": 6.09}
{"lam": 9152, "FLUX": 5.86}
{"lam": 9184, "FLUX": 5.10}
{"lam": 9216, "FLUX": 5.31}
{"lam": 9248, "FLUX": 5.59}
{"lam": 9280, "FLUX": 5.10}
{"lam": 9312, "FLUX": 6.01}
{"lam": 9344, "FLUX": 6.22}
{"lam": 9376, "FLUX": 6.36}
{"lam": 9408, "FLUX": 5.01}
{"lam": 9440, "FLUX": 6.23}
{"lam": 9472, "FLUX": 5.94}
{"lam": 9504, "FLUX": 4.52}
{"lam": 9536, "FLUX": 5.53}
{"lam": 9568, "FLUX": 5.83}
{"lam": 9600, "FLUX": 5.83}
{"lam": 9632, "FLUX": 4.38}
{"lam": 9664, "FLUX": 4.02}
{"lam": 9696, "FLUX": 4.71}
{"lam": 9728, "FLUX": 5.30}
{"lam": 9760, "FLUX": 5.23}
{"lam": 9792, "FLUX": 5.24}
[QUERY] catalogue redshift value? 0.163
